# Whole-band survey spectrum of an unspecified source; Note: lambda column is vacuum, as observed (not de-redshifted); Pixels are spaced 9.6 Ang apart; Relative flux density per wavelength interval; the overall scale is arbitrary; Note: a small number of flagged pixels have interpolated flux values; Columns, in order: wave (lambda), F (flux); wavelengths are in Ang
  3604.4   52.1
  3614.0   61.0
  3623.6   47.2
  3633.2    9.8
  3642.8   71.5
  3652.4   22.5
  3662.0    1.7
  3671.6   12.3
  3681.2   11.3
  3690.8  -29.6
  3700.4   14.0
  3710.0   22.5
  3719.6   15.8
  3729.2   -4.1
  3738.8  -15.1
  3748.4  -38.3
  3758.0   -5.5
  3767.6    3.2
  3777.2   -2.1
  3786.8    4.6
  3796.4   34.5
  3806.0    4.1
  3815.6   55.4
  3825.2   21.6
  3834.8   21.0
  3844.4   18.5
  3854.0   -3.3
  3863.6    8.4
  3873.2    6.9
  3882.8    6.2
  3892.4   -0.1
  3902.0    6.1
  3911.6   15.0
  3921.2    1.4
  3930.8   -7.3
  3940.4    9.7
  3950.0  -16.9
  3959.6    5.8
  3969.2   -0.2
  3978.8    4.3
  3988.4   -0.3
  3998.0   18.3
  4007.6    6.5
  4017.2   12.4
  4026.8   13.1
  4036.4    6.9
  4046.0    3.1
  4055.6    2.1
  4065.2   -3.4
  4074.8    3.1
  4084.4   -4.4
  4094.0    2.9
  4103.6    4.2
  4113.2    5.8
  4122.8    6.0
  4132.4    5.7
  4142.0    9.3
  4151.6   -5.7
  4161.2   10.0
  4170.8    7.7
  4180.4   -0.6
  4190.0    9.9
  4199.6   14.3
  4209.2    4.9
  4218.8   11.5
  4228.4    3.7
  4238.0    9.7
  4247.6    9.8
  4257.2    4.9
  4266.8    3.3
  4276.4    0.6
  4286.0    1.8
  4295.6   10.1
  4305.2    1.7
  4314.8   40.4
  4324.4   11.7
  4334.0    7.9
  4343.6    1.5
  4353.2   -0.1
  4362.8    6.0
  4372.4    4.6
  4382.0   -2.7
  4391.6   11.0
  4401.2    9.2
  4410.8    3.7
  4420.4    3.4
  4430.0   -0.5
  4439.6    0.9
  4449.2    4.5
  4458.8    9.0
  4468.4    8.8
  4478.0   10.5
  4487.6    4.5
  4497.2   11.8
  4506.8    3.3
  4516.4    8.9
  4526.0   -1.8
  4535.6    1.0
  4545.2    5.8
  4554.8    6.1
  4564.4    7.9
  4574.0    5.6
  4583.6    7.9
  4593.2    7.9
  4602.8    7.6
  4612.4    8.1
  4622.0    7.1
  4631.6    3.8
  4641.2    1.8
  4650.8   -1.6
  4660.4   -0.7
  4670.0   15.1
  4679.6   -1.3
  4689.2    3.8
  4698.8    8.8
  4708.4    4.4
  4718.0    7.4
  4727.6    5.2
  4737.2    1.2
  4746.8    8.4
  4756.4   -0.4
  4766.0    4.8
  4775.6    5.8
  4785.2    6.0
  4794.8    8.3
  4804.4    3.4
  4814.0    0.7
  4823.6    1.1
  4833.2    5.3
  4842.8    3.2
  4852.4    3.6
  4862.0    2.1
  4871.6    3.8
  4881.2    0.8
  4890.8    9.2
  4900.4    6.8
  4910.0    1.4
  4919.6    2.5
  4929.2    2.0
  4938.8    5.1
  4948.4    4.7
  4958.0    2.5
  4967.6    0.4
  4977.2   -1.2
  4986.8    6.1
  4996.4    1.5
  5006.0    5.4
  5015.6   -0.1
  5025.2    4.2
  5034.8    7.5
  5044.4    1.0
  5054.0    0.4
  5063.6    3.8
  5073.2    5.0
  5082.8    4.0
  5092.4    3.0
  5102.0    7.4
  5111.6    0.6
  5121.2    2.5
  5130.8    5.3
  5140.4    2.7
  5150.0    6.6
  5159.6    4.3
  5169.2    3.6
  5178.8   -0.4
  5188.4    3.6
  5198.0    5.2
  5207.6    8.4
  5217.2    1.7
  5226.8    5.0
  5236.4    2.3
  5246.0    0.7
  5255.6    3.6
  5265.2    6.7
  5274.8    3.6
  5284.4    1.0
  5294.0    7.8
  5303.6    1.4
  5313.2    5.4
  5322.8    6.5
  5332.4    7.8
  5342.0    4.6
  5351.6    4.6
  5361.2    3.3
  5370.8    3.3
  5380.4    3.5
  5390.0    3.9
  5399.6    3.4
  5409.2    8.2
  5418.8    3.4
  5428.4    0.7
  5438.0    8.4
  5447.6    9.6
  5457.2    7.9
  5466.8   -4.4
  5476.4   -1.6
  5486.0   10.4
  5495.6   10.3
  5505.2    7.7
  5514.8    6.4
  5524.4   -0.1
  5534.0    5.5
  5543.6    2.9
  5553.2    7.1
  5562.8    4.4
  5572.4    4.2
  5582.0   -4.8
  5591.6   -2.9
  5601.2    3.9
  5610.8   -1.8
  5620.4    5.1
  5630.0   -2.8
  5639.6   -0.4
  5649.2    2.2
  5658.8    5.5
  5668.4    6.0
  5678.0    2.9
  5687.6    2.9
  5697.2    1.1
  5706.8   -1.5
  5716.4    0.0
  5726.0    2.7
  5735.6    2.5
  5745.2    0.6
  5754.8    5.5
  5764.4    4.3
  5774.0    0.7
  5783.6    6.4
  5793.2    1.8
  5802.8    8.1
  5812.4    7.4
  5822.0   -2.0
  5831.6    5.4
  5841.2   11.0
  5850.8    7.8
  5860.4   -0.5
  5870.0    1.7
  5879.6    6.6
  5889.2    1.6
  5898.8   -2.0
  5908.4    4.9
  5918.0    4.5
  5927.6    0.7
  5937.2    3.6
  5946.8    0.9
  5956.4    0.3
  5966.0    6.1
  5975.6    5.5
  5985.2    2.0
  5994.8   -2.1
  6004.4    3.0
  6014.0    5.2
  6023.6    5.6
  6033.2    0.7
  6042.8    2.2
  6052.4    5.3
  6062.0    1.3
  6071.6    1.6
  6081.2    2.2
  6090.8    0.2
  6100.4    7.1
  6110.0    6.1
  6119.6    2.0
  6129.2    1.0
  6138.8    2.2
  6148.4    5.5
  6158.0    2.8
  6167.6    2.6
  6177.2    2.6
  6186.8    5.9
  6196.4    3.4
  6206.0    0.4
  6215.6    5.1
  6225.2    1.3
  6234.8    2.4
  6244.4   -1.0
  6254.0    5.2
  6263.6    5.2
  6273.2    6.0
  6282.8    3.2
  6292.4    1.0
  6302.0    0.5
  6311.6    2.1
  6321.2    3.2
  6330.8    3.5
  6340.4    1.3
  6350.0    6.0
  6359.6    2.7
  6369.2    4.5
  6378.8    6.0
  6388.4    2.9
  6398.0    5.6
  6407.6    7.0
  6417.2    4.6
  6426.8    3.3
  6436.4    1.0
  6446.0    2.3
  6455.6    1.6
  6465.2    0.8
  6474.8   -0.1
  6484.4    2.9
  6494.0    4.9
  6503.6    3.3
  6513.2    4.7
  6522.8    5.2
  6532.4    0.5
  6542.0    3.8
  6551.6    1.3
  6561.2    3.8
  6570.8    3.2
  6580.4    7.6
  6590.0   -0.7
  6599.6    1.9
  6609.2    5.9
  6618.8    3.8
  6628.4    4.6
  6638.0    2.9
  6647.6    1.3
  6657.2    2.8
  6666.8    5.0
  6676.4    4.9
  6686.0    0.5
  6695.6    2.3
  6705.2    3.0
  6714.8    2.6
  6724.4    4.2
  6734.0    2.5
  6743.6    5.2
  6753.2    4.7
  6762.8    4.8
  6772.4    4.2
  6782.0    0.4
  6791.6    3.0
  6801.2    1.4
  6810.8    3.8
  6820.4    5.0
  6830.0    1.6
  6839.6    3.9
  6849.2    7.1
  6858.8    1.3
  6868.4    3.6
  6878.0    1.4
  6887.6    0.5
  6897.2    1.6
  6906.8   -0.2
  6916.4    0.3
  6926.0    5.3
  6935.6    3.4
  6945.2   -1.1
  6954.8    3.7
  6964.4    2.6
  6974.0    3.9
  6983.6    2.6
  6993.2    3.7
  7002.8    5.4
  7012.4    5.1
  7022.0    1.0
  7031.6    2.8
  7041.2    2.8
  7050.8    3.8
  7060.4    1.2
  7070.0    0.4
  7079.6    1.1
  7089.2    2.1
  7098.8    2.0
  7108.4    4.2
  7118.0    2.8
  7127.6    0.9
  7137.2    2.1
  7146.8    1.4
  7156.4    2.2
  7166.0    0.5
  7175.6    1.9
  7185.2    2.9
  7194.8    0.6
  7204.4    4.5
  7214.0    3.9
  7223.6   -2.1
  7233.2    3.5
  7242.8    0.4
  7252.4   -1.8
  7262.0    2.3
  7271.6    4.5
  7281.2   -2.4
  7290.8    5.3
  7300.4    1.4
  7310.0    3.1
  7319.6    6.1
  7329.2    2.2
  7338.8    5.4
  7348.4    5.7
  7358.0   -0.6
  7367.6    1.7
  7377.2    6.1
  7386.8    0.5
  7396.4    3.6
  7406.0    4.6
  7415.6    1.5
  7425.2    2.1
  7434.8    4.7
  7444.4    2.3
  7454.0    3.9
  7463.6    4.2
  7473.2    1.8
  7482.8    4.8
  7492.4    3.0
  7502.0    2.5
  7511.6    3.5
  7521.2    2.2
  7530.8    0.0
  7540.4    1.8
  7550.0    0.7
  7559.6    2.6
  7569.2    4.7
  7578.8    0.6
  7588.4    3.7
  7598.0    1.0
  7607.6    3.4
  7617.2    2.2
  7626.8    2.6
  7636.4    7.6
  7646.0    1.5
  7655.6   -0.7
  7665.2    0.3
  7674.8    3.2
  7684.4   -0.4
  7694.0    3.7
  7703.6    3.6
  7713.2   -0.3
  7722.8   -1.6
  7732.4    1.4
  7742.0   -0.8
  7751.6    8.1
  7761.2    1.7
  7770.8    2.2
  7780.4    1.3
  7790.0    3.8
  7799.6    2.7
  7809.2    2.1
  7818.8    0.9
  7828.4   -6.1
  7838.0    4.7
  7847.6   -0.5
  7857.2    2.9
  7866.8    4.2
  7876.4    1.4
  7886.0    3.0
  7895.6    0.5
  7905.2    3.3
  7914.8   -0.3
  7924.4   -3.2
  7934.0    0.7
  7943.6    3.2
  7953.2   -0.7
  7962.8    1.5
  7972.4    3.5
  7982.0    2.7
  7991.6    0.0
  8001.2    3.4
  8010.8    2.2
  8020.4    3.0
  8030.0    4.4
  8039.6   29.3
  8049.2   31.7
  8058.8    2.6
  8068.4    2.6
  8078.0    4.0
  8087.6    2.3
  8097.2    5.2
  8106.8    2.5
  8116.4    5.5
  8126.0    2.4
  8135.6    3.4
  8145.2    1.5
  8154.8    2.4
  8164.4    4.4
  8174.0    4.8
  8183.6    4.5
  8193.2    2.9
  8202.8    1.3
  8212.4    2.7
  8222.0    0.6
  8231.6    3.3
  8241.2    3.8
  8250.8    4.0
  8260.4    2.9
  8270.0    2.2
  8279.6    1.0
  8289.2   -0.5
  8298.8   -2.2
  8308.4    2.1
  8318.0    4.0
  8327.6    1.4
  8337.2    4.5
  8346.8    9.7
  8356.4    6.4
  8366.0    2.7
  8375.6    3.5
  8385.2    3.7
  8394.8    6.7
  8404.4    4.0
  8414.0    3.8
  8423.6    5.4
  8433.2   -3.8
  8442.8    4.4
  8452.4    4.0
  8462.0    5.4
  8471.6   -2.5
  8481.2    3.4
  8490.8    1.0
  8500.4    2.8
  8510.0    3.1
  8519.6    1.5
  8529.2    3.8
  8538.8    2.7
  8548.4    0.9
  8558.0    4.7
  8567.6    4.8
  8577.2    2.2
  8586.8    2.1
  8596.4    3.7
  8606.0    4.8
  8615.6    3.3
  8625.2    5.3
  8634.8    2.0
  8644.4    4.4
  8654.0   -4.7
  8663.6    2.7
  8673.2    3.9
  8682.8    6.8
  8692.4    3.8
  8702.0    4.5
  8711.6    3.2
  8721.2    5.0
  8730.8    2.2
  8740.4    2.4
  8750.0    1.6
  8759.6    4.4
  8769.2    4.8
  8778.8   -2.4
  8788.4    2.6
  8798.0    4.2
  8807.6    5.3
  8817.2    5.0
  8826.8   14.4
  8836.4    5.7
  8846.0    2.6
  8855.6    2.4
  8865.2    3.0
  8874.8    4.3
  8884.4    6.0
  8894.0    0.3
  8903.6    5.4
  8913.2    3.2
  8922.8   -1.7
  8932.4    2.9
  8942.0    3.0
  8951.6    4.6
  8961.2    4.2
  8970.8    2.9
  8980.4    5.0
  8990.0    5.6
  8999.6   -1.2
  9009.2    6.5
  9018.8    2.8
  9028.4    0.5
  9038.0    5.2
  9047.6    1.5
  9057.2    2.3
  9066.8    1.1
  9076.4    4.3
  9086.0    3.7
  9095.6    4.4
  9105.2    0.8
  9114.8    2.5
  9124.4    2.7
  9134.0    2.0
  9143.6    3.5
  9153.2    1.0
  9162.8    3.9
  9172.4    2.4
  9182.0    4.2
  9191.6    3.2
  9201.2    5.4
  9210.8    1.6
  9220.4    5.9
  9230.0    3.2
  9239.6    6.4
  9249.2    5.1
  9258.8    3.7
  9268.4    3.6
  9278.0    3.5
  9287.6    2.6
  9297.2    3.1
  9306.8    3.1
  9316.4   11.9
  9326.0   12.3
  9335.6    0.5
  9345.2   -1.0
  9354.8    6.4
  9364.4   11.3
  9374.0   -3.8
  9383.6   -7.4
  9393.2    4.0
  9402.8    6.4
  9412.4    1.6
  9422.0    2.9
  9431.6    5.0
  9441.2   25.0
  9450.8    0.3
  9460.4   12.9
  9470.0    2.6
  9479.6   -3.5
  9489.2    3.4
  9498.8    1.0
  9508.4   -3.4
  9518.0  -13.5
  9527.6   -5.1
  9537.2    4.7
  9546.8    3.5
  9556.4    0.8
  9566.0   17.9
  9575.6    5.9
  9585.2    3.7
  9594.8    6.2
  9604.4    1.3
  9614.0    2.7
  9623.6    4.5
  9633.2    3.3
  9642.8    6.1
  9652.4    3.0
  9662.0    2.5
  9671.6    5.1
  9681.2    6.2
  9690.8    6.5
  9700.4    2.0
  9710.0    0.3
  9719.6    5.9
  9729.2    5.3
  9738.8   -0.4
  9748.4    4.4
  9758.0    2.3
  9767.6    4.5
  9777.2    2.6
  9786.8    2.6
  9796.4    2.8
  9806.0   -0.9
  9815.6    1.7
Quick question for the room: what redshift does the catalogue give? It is 1.16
